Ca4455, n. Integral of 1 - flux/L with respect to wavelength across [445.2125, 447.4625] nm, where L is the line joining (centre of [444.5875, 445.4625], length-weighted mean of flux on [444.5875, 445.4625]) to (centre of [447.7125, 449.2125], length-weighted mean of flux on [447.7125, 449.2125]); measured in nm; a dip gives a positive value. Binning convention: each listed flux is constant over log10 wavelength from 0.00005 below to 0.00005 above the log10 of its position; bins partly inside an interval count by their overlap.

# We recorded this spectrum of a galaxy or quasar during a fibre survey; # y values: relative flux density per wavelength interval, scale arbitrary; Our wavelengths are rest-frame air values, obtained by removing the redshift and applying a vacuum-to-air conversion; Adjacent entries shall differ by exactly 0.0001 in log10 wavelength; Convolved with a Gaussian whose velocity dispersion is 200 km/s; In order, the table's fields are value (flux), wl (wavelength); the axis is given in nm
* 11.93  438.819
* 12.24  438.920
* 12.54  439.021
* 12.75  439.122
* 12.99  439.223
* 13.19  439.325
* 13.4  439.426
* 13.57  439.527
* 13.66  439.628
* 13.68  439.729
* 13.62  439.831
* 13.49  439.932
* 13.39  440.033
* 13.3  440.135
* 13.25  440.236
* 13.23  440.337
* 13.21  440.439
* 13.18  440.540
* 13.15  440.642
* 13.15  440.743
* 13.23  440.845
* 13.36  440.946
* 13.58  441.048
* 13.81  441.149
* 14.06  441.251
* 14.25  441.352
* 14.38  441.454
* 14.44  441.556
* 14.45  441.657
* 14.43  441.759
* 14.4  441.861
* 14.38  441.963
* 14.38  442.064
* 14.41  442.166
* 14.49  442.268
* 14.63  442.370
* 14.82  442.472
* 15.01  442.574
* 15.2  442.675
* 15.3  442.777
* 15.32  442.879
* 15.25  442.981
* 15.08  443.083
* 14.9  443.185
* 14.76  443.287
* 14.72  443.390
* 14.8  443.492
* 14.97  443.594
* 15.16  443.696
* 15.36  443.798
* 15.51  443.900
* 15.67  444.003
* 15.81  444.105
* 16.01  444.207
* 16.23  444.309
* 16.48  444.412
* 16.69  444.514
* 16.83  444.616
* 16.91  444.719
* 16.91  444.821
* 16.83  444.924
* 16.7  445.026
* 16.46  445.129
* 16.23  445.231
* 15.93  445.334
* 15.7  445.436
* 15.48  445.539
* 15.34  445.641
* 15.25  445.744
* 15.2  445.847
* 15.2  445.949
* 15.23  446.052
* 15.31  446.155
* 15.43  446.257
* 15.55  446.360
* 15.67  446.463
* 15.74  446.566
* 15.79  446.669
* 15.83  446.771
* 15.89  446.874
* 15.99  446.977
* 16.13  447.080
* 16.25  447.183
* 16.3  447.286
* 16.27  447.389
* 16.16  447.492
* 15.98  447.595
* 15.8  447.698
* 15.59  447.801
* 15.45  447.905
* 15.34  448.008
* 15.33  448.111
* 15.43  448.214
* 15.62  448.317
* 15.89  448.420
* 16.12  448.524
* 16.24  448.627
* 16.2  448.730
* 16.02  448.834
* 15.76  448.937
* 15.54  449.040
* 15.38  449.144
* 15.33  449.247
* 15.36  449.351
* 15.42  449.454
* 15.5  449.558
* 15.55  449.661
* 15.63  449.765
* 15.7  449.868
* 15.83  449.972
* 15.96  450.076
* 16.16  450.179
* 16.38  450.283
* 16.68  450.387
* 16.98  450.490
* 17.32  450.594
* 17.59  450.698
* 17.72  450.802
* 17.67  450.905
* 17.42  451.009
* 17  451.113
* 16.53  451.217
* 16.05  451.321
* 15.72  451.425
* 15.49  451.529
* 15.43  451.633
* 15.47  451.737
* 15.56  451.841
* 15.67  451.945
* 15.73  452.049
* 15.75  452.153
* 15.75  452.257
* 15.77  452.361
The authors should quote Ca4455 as 0.07 nm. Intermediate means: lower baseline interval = 16.5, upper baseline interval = 15.7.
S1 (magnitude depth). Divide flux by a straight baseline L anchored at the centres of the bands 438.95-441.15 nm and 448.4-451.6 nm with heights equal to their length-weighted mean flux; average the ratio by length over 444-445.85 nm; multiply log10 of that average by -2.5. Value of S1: -0.10 mag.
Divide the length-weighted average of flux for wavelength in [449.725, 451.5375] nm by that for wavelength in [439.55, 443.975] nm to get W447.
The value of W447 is 1.2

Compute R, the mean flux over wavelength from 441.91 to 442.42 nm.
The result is 14.5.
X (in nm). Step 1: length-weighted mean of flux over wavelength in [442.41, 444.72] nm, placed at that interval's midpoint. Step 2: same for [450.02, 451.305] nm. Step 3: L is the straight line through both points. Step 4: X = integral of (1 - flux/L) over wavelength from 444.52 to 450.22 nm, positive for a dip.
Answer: 0.143 nm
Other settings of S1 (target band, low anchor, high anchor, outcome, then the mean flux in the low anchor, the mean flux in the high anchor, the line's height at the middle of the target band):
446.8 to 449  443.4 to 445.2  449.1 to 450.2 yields -0.009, 16.1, 15.6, 15.8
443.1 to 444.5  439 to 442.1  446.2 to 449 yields -0.057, 13.6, 15.8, 14.6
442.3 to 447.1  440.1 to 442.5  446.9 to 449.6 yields -0.058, 13.9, 15.8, 14.8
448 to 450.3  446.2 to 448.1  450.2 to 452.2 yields 0.027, 15.8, 16.4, 16.1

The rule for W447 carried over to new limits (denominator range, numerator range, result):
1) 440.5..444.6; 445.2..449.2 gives 1.07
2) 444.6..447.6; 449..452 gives 1.01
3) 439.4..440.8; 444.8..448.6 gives 1.18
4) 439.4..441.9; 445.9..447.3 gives 1.15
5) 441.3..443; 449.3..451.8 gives 1.11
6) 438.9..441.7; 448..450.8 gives 1.19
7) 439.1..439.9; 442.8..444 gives 1.13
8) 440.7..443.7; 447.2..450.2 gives 1.09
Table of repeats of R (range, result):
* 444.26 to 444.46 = 16.3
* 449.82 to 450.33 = 16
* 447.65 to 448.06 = 15.5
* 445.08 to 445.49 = 16.1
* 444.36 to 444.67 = 16.6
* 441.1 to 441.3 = 13.9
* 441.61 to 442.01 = 14.4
